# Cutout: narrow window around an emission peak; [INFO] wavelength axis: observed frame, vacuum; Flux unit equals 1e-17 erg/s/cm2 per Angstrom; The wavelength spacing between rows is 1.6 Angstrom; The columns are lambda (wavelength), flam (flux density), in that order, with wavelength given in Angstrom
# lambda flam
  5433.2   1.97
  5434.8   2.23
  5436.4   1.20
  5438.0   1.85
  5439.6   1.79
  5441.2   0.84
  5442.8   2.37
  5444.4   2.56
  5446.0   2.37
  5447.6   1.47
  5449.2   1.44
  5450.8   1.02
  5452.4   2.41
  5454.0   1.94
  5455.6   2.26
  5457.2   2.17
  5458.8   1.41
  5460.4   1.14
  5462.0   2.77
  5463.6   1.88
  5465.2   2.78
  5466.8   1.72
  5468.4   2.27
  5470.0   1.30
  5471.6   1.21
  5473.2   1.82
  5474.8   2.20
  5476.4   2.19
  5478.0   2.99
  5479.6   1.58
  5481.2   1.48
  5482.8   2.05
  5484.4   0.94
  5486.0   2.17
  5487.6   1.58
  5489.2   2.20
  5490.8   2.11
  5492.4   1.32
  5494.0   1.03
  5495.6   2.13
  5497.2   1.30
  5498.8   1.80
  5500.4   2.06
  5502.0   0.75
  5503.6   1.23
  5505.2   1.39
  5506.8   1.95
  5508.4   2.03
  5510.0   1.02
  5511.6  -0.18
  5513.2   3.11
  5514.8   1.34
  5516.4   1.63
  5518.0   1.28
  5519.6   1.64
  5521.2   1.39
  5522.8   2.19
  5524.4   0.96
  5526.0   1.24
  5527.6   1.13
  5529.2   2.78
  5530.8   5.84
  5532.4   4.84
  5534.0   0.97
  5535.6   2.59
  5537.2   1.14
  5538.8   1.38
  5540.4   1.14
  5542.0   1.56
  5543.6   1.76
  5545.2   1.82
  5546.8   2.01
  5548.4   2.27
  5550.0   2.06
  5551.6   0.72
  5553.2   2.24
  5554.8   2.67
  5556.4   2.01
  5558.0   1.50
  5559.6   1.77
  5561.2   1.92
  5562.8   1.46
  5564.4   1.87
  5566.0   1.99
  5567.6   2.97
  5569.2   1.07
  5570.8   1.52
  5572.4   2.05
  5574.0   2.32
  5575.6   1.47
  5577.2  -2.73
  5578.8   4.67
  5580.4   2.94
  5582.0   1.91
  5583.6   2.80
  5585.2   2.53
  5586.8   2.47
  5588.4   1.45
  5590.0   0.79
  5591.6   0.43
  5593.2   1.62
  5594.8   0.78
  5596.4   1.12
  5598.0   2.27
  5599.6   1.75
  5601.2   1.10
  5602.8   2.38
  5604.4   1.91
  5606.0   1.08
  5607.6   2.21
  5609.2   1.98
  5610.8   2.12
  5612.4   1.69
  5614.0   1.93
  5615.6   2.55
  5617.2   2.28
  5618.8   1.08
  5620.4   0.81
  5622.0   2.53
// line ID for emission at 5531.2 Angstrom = H-beta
